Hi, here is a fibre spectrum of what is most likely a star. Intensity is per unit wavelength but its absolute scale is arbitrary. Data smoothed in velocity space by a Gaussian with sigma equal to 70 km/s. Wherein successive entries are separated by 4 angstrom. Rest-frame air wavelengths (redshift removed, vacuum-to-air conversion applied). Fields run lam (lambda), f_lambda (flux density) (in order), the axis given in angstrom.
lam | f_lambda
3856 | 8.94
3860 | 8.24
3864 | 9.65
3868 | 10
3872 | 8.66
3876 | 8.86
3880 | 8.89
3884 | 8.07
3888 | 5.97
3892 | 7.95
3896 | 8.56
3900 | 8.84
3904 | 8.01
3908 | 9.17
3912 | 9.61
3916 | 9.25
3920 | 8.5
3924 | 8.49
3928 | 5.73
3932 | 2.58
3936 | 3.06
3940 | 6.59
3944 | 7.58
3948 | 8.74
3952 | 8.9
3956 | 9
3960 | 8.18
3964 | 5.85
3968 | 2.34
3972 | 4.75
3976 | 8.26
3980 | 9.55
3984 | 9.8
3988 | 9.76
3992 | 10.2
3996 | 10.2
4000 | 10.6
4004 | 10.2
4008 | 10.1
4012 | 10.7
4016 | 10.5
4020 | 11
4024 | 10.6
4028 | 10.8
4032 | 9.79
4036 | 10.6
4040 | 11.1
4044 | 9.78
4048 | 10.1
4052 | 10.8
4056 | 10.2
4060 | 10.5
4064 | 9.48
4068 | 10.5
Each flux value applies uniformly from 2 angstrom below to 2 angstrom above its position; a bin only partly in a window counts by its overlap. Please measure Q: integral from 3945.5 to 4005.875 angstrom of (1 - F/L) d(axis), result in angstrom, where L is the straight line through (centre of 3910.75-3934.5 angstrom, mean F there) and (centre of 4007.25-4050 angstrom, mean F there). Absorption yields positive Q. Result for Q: 3.1 angstrom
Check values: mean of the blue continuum 7.2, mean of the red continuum 10.5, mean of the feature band 8.41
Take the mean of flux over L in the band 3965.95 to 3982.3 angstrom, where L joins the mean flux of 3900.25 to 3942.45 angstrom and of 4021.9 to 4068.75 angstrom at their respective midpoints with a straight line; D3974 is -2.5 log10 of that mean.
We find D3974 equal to 0.337 mag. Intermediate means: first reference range 7.18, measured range 6.29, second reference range 10.4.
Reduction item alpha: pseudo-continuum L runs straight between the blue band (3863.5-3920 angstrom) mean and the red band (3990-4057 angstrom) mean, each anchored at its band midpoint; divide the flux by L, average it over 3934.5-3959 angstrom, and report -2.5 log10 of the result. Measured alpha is 0.26 mag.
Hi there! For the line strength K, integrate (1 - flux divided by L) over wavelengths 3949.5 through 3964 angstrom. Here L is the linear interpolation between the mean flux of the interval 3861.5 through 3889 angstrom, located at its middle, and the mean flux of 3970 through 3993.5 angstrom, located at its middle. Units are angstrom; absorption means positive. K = 0.6 angstrom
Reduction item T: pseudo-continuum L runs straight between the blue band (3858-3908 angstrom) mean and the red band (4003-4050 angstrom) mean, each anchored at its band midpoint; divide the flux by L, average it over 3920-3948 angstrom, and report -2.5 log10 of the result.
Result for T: 0.45 mag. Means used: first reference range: 8.5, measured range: 6.09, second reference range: 10.4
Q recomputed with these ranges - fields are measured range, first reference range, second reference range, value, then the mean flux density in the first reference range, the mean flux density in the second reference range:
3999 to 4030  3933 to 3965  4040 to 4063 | -4.7 angstrom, 7.14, 10.3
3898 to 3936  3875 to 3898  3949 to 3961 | 3.5 angstrom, 8.01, 8.74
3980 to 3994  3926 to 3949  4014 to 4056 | -3.1 angstrom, 5.58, 10.5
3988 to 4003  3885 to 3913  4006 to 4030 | -0.1 angstrom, 8.25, 10.6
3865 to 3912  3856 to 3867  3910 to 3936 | -2.2 angstrom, 9.04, 7.03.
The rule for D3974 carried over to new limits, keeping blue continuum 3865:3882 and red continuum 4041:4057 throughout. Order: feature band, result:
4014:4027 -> -0.064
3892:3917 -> 0.062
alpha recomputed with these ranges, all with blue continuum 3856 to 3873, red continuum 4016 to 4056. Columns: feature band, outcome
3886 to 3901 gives 0.20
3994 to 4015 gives -0.01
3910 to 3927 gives 0.09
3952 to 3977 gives 0.46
